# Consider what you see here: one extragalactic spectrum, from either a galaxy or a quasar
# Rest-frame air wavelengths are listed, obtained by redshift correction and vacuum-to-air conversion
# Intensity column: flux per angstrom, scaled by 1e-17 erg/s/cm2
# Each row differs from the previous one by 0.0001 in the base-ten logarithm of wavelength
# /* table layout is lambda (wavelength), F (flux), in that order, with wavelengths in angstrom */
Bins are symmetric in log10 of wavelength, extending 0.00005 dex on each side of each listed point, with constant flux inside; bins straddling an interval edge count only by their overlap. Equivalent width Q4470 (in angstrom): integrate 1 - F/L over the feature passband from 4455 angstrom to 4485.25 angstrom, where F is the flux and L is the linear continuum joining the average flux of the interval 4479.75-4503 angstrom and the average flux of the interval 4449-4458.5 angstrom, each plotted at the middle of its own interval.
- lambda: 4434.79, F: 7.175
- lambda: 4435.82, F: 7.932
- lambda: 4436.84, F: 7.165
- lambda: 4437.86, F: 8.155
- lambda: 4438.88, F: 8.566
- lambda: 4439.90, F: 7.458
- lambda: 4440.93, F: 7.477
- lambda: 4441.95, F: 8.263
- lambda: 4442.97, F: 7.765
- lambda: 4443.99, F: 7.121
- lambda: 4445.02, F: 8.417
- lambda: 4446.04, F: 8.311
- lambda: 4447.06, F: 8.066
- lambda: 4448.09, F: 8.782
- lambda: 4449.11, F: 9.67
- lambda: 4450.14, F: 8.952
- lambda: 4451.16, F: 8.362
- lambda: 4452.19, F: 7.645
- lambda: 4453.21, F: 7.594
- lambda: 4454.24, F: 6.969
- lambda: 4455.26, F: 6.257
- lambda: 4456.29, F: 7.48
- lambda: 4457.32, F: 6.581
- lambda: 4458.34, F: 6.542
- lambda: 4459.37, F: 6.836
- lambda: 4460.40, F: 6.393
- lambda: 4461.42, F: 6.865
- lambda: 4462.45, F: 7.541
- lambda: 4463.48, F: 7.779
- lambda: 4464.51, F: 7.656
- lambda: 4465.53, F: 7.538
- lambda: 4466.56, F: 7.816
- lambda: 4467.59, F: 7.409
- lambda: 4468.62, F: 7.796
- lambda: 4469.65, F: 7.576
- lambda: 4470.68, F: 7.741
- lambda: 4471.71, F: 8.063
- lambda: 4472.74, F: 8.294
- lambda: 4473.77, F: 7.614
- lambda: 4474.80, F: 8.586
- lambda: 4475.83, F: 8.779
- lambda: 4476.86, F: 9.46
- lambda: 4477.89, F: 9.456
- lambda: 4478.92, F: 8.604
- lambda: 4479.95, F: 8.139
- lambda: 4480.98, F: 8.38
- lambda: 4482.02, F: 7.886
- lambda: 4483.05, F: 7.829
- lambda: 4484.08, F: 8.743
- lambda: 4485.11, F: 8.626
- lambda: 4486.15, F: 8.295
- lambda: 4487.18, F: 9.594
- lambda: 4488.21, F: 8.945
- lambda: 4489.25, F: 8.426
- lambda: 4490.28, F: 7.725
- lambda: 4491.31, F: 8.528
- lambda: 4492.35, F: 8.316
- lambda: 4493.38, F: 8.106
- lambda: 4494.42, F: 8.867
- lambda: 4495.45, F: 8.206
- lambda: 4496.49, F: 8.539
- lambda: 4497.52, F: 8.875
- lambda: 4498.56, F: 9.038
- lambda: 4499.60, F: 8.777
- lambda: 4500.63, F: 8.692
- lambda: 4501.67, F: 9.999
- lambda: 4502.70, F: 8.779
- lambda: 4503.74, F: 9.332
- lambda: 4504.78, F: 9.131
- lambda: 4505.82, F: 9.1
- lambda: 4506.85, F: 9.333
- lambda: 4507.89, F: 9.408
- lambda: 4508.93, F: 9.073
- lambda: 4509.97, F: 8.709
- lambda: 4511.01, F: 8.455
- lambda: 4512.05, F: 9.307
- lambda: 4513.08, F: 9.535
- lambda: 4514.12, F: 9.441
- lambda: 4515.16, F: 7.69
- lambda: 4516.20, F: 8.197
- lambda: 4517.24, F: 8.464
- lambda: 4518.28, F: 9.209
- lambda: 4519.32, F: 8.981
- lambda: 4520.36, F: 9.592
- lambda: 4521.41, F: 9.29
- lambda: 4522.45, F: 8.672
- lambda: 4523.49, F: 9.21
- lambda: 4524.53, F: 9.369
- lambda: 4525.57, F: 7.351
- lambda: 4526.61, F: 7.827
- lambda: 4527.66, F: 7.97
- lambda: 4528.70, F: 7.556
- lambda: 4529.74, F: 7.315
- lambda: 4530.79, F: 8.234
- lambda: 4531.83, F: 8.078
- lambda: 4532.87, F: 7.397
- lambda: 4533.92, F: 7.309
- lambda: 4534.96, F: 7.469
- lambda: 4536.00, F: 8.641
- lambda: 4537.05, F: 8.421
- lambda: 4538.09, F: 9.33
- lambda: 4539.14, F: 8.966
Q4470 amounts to 0.8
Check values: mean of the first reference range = 7.56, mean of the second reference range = 8.58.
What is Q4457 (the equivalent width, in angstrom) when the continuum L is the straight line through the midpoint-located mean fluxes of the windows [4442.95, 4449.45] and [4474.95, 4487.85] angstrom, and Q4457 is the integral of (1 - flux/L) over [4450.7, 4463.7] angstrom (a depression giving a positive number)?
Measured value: 2.0 angstrom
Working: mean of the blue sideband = 8.31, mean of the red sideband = 8.65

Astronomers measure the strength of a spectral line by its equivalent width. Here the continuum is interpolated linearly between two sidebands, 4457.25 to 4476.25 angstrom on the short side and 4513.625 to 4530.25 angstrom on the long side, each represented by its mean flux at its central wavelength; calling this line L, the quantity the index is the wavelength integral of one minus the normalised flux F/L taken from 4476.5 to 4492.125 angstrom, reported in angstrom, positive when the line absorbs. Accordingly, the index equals -1.4 angstrom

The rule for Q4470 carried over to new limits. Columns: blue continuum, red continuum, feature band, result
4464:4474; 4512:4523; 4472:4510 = -1.9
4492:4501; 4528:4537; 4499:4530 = -2.3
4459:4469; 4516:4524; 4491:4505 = -0.8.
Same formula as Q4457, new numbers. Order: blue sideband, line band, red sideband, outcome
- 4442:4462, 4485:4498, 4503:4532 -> -0.4 angstrom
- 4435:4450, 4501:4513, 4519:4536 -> -1.4 angstrom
